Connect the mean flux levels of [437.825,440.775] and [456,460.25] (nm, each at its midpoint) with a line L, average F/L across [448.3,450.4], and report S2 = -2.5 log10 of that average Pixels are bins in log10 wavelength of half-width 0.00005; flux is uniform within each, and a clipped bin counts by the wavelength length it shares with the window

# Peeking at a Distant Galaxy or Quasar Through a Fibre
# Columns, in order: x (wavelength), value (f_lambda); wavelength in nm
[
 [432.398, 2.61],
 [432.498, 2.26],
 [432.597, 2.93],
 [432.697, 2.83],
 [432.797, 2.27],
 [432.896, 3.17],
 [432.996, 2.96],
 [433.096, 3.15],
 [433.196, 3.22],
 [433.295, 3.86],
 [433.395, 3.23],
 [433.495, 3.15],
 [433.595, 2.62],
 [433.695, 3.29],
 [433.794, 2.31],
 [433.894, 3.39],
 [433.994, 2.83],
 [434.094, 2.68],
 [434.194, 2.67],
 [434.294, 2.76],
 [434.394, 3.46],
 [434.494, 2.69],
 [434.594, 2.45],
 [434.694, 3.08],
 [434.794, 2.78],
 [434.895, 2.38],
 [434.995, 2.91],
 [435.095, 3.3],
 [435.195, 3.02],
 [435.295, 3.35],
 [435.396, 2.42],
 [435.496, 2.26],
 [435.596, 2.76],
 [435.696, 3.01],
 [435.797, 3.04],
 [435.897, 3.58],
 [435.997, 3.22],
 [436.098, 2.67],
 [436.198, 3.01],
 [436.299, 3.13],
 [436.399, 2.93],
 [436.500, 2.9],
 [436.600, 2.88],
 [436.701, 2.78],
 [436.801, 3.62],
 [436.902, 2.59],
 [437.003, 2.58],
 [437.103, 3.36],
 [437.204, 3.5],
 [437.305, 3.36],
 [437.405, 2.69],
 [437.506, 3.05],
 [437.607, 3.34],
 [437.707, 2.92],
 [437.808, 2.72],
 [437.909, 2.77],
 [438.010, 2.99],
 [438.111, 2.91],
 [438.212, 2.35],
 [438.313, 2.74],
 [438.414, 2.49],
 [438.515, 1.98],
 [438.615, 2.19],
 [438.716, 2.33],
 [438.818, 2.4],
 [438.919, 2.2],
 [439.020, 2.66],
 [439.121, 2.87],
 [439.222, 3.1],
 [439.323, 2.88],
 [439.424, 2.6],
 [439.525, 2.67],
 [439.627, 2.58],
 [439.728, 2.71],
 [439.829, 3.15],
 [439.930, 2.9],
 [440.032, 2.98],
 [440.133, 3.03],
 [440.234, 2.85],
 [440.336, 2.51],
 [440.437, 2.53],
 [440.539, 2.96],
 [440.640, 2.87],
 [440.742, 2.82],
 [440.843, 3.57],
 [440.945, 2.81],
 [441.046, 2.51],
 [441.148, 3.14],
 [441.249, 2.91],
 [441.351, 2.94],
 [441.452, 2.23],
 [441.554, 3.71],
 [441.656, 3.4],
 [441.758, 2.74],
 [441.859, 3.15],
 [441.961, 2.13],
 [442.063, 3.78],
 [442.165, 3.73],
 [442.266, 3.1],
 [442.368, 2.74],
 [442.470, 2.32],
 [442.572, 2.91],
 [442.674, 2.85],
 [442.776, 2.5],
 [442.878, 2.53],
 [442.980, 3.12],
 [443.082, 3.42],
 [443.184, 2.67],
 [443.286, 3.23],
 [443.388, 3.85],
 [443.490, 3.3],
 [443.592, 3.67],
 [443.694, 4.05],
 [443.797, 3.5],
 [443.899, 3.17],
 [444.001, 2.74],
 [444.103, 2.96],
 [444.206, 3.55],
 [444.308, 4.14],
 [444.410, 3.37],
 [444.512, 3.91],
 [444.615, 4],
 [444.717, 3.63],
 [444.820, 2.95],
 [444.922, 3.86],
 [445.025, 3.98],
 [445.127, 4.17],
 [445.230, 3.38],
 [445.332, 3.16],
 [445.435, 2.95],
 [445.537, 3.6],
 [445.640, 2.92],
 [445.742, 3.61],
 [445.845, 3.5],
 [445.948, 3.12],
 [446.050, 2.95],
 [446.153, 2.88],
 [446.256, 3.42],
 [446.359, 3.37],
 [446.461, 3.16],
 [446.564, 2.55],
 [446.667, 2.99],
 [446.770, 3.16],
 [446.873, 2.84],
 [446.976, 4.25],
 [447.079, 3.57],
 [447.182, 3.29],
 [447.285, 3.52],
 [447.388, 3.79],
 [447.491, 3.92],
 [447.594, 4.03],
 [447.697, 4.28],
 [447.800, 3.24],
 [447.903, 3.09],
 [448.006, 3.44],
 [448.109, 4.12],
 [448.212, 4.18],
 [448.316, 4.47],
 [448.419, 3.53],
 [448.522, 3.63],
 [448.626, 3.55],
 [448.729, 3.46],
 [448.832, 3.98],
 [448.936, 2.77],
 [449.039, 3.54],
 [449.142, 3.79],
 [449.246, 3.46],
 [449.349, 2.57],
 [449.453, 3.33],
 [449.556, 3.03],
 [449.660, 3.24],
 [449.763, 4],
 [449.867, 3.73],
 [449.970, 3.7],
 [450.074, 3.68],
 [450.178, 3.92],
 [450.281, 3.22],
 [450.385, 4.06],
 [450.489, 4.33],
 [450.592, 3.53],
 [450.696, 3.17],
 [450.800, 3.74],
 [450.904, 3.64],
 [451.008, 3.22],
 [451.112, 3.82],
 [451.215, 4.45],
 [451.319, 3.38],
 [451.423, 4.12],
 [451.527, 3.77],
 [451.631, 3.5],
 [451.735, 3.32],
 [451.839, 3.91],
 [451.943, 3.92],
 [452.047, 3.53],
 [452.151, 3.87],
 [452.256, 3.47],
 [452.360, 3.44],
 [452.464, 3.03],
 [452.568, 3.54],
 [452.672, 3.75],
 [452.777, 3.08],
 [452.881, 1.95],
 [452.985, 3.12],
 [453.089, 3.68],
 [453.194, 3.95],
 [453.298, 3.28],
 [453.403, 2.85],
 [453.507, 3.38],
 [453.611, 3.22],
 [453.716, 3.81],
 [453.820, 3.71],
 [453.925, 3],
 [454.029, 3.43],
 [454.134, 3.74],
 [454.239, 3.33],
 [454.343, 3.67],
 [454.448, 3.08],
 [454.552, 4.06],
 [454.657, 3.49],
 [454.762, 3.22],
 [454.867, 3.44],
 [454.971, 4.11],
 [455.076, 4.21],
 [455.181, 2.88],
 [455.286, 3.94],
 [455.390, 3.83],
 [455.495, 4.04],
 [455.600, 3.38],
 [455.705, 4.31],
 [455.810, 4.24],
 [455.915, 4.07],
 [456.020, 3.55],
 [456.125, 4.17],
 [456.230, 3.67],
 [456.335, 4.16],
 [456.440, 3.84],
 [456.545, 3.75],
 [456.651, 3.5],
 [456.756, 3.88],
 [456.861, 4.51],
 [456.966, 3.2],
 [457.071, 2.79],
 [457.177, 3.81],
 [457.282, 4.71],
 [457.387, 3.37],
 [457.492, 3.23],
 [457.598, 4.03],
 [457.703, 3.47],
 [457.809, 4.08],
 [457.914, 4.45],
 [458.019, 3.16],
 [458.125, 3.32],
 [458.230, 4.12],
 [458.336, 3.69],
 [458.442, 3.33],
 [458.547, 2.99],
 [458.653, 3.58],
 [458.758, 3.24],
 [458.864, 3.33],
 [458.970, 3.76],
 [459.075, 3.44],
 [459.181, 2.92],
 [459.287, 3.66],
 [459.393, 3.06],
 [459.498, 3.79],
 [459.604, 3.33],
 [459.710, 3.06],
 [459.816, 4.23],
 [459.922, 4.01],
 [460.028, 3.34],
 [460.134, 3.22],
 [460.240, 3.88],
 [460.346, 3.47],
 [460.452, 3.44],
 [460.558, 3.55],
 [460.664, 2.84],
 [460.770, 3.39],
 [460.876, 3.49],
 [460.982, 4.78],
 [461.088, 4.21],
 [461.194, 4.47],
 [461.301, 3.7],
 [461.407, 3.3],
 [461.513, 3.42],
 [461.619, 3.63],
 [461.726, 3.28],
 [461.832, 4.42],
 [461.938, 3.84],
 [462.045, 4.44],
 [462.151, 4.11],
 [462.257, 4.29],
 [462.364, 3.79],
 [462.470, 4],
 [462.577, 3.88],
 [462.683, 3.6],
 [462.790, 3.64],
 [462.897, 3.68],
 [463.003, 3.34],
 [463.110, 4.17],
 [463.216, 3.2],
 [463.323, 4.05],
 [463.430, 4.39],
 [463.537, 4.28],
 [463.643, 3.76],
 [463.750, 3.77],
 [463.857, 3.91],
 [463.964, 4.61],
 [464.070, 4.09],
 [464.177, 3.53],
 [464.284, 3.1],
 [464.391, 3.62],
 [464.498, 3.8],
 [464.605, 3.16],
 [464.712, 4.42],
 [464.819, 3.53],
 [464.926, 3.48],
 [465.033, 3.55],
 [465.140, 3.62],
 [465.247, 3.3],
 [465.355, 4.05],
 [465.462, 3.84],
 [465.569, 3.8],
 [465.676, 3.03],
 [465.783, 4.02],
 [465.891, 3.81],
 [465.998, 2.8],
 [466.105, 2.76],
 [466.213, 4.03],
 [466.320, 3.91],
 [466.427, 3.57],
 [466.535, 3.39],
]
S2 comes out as -0.11 mag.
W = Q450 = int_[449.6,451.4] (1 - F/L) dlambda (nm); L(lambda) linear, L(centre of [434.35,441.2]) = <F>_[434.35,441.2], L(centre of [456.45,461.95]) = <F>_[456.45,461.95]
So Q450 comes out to -0.212 nm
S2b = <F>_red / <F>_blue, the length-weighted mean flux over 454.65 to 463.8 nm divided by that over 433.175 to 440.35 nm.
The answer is 1.3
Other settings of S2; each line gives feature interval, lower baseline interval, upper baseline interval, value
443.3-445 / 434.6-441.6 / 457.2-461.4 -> -0.155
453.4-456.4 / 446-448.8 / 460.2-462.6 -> 0.000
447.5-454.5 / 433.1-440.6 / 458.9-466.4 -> -0.073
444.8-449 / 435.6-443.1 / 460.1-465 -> -0.101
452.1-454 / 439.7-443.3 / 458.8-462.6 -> 0.014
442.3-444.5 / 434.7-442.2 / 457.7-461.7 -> -0.050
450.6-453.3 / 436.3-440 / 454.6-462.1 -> -0.040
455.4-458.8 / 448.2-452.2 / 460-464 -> -0.002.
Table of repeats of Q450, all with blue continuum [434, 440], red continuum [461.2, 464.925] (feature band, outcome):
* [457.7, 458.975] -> 0.02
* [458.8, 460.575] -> 0.09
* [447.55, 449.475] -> -0.20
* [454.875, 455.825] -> -0.09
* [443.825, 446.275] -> -0.21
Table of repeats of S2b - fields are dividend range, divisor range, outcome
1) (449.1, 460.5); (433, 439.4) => 1.24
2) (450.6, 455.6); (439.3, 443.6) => 1.20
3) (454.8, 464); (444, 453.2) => 1.06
